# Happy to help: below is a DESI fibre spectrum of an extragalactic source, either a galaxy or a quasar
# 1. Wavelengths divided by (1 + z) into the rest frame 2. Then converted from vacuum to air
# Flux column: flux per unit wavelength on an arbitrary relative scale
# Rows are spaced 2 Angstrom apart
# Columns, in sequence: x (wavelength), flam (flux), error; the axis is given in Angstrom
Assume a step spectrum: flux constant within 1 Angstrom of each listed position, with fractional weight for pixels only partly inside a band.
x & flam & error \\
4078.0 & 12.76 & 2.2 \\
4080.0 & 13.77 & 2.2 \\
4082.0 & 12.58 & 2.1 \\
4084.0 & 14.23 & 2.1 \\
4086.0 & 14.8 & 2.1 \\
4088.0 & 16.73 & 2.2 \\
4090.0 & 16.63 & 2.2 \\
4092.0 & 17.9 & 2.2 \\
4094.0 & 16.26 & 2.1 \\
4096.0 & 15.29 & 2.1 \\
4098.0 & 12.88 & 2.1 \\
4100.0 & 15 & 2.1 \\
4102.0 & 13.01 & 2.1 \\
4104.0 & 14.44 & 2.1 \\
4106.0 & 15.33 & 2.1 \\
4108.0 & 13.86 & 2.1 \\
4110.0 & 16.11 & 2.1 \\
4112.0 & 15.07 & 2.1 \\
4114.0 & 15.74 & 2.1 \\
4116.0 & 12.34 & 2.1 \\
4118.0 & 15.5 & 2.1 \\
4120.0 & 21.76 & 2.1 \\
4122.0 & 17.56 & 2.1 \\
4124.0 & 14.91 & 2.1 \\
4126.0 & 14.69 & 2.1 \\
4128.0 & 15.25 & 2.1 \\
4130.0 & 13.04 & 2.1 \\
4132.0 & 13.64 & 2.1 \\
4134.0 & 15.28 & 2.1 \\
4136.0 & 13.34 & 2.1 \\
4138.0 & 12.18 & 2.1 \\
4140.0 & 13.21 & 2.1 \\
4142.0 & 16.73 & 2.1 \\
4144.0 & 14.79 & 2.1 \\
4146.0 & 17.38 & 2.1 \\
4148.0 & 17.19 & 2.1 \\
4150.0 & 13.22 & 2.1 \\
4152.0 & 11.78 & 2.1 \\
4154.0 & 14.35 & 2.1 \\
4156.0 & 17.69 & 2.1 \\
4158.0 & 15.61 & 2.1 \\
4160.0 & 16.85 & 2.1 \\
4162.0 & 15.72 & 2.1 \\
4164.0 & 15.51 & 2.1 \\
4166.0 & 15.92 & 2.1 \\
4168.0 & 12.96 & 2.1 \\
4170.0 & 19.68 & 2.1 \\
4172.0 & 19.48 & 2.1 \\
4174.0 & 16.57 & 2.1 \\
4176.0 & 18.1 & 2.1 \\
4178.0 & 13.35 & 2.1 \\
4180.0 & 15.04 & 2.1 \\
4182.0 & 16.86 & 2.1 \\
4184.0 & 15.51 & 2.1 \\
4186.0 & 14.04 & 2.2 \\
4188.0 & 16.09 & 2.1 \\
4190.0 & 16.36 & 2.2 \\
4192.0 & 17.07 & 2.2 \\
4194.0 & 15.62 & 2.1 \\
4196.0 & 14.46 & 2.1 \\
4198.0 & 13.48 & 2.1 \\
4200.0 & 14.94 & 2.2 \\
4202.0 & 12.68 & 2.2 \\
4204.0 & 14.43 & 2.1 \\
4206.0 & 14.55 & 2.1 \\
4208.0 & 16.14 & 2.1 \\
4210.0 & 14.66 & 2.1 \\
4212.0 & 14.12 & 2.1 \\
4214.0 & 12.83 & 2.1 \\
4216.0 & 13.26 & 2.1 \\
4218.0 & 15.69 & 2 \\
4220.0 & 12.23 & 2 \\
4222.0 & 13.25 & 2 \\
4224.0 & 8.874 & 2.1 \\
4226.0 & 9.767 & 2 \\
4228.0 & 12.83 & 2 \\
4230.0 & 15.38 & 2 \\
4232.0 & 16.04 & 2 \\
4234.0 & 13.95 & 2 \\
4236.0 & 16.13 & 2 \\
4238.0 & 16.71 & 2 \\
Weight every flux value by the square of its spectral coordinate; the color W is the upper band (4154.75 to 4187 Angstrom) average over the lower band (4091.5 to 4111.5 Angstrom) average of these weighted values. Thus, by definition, 1.12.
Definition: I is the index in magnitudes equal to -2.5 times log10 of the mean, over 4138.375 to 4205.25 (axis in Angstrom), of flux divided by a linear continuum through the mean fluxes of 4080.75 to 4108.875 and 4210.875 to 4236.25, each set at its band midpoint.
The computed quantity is -0.11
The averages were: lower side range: 14.9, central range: 15.5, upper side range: 13.3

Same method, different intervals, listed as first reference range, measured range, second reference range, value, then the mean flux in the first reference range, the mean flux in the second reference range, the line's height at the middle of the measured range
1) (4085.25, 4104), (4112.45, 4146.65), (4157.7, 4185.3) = 0.04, 15.3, 16.2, 15.7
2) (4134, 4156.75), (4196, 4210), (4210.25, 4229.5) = -0.10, 14.7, 12.7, 13.2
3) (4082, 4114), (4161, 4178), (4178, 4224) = -0.13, 15.1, 14.5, 14.7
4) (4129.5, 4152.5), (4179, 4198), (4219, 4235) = -0.15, 14.4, 12.8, 13.5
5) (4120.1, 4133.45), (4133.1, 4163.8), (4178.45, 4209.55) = 0.02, 15.3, 15.1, 15.3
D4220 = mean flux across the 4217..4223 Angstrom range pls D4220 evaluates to 13.7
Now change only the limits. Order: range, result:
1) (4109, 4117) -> 14.8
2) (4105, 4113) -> 15.1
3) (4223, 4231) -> 11.7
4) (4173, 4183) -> 16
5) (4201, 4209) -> 14.4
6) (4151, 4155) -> 13.1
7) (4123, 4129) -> 14.9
